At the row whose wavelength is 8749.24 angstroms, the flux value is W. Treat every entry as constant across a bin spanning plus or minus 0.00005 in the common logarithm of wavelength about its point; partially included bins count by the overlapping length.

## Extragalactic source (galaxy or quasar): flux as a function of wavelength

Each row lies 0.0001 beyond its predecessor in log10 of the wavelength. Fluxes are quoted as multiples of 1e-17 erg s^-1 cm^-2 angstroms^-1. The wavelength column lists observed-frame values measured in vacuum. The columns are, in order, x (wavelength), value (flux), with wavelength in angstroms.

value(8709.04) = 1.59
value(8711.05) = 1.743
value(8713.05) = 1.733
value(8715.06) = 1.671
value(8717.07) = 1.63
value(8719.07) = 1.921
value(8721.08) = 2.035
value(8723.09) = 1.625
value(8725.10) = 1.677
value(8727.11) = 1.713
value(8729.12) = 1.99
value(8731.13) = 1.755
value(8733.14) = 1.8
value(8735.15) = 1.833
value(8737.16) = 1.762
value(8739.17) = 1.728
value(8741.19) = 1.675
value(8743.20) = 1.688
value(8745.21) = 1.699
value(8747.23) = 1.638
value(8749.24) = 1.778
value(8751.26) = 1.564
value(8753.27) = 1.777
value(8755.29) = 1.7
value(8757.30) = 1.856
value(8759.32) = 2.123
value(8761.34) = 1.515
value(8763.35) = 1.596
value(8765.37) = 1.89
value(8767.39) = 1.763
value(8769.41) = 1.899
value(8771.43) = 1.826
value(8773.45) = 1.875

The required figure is 1.778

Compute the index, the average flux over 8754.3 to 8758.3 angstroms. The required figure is 1.78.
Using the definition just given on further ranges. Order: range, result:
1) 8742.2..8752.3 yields 1.67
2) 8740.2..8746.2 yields 1.69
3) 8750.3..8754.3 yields 1.67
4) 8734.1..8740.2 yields 1.77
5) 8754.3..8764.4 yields 1.76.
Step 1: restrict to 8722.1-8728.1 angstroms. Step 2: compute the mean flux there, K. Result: 1.67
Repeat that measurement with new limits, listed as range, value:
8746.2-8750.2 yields 1.71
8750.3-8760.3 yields 1.8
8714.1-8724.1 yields 1.78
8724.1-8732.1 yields 1.78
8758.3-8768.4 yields 1.78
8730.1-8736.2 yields 1.8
